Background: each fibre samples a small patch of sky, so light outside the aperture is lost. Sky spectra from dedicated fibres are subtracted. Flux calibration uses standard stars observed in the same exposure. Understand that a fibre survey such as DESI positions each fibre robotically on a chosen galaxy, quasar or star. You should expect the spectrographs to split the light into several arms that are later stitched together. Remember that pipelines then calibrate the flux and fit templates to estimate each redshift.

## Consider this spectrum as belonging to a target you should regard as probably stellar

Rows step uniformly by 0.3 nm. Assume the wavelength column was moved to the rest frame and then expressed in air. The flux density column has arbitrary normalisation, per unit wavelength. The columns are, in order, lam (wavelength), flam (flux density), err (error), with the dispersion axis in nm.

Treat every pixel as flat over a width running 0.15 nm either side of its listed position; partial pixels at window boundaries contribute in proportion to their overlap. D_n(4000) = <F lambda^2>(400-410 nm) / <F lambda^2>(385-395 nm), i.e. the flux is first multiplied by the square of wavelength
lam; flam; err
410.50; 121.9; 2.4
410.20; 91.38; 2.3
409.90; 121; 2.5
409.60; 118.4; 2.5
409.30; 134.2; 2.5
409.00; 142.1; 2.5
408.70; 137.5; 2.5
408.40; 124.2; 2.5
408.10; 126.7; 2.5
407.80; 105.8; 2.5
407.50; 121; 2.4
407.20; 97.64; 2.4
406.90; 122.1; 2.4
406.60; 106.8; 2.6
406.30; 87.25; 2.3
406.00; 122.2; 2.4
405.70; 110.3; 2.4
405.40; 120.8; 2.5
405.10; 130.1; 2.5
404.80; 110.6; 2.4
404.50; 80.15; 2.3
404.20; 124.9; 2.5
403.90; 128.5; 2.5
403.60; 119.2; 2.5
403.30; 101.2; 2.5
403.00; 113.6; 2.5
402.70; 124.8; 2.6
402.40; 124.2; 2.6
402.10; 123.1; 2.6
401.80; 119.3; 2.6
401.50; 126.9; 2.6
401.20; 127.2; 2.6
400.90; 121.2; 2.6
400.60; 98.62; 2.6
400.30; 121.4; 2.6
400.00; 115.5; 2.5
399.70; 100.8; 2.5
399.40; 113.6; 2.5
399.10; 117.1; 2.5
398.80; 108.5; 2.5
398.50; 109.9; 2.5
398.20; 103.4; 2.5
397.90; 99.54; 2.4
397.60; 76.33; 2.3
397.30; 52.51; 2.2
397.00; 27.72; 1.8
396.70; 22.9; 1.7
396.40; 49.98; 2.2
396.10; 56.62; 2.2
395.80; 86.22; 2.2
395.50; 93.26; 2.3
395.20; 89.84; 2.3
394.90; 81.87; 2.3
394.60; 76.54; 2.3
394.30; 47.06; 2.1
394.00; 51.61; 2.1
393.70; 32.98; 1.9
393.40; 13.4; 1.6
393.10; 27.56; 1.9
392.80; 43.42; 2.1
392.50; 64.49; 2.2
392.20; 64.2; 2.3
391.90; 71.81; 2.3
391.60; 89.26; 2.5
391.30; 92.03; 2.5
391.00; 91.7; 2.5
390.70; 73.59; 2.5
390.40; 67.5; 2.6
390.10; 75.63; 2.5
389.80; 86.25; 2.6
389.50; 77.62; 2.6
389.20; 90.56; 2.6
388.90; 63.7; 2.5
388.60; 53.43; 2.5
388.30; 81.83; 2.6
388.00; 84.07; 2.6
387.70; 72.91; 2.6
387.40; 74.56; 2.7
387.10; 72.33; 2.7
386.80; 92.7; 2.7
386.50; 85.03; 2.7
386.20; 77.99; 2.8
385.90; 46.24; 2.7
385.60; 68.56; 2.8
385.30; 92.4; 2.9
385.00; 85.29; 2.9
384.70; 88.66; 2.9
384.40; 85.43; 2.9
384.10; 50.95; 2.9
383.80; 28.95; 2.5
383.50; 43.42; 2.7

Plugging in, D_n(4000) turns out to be 1.84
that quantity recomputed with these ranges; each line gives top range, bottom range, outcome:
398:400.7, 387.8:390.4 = 1.52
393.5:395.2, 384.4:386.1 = 0.81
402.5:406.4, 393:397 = 2.15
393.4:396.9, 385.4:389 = 0.85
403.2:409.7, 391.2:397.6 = 2.11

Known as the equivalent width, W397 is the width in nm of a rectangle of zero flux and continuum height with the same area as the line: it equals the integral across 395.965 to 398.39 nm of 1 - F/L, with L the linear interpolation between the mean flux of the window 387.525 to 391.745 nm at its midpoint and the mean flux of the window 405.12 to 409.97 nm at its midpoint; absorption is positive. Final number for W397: 0.86 nm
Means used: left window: 78.5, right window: 119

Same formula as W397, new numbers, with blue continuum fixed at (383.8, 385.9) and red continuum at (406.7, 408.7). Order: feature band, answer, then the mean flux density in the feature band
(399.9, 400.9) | -0.10 nm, 113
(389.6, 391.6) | 0.06 nm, 81.6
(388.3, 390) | 0.13 nm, 75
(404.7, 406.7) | 0.01 nm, 113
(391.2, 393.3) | 0.58 nm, 62.8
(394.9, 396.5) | 0.29 nm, 76.6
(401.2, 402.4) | -0.20 nm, 124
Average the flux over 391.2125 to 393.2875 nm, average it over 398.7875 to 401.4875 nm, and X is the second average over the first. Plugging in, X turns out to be 1.82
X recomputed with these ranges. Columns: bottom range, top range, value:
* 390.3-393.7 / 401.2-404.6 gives 1.90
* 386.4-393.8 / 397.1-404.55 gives 1.57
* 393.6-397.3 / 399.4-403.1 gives 1.97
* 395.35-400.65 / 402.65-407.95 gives 1.31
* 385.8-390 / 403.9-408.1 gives 1.47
